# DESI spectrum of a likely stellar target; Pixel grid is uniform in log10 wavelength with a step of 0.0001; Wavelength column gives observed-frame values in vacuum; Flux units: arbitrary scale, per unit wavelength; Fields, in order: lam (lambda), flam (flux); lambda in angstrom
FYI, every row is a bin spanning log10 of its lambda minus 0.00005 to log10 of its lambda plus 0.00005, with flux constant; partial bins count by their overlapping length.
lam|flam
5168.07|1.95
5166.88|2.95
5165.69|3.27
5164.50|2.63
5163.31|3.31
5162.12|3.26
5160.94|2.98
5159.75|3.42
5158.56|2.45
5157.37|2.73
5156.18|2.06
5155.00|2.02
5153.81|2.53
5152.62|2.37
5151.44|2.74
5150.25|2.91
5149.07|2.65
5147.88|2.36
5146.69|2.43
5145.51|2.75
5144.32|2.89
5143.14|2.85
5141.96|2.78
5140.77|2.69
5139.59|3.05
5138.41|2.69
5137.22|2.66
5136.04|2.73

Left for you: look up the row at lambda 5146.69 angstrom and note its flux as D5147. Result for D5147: 2.43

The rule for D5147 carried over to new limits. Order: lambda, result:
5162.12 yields 3.26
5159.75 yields 3.42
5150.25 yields 2.91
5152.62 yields 2.37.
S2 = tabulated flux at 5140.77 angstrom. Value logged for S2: 2.69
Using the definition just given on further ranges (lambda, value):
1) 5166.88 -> 2.95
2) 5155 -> 2.02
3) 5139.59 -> 3.05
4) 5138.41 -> 2.69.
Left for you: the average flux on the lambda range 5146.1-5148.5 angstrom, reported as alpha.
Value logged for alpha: 2.39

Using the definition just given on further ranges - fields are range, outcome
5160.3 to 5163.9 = 3.19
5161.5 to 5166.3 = 3.12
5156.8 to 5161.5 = 2.89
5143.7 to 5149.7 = 2.62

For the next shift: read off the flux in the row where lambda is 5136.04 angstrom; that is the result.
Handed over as 2.73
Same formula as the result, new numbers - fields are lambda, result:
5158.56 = 2.45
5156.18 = 2.06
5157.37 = 2.73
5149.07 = 2.65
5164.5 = 2.63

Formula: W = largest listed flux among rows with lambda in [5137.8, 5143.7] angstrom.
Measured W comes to 3.05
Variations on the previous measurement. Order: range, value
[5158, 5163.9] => 3.42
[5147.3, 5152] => 2.91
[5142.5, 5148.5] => 2.89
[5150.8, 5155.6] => 2.74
